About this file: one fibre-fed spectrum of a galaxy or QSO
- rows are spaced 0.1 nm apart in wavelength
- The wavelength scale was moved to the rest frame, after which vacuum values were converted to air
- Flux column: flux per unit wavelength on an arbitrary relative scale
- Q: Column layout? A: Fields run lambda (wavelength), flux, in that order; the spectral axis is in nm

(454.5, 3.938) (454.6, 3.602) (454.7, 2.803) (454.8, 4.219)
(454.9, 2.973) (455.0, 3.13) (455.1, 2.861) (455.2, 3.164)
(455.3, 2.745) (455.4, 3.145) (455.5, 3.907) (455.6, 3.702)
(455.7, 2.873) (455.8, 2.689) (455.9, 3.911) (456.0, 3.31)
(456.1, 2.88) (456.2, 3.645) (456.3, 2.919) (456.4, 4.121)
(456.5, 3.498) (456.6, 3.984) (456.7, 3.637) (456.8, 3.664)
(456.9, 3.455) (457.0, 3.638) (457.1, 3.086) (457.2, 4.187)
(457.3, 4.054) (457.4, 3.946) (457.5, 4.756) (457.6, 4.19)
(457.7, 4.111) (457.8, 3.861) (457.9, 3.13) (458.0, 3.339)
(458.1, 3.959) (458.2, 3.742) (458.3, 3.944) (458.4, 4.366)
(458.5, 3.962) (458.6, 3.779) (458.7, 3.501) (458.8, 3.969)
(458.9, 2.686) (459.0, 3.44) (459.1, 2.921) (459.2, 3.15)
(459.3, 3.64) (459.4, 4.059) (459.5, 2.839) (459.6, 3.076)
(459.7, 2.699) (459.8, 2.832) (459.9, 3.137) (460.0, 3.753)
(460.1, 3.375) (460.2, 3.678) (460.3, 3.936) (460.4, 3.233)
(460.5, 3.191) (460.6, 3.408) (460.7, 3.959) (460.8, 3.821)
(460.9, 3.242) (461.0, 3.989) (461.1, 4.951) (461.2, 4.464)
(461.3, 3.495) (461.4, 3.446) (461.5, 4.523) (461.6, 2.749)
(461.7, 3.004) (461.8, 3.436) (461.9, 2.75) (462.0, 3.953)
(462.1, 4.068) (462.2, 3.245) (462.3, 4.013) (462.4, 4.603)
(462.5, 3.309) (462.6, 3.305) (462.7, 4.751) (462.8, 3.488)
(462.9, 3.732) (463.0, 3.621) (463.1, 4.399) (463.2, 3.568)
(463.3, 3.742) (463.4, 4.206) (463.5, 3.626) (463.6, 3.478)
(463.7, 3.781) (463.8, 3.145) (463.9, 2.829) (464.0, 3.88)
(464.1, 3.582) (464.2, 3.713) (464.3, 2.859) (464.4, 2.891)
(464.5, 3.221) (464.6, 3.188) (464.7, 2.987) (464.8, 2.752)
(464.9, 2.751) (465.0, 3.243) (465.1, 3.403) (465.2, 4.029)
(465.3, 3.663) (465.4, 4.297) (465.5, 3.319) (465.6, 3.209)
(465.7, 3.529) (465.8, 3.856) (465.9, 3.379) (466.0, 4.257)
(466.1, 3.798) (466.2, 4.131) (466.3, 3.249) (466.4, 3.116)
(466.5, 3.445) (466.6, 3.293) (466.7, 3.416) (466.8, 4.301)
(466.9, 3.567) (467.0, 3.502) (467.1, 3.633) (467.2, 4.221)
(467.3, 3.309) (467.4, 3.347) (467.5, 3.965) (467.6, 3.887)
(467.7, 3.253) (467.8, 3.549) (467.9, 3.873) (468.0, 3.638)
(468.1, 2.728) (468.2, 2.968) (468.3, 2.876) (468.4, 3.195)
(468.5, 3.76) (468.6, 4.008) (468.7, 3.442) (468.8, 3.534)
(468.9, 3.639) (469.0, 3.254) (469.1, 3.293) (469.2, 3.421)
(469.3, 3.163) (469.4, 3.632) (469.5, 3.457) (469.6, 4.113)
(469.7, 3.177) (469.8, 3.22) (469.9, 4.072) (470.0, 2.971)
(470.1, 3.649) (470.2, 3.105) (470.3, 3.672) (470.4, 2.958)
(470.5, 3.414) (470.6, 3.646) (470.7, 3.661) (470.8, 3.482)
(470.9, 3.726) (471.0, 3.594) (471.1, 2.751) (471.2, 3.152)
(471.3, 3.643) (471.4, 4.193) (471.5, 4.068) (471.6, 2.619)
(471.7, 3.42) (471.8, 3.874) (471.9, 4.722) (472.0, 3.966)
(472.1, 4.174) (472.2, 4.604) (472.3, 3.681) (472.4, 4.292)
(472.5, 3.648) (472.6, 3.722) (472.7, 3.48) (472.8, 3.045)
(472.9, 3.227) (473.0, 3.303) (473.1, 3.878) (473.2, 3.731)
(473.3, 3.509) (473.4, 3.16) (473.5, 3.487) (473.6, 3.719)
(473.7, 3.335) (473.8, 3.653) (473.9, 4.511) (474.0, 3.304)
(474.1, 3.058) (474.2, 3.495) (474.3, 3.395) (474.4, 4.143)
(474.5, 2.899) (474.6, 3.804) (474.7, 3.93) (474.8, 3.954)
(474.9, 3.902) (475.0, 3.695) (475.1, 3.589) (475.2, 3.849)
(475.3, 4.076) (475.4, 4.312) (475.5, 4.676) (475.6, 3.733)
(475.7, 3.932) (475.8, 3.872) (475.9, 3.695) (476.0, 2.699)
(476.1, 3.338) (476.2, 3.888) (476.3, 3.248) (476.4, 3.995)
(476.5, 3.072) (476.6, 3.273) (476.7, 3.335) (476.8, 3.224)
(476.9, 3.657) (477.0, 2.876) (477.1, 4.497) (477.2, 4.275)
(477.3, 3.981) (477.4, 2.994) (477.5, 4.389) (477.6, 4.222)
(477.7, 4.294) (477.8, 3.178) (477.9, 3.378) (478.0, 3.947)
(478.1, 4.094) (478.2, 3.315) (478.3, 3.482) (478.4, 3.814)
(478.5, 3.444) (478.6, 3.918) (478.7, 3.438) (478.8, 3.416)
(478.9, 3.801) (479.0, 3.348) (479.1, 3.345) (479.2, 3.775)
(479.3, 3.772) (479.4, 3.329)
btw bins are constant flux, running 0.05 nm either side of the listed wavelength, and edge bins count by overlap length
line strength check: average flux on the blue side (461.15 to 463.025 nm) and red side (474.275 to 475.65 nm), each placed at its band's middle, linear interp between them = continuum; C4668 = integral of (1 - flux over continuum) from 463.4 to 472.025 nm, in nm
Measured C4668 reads 0.604 nm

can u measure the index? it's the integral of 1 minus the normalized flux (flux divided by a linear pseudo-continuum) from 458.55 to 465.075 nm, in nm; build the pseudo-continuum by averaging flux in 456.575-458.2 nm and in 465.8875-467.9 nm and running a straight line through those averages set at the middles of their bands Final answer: 0.39 nm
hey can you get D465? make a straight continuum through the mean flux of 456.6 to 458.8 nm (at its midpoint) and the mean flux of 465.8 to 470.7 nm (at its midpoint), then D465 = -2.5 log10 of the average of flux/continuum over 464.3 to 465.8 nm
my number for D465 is 0.09 mag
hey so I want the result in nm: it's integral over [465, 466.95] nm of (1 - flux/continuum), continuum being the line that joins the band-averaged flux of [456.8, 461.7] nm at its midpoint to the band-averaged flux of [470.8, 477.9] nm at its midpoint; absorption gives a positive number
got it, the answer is 0.009 nm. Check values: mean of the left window 3.63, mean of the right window 3.68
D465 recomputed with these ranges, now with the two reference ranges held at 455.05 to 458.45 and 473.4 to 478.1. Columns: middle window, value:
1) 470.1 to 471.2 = 0.081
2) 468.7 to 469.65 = 0.049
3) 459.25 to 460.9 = 0.064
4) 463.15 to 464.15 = 0.015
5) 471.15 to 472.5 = -0.057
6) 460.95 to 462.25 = -0.022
